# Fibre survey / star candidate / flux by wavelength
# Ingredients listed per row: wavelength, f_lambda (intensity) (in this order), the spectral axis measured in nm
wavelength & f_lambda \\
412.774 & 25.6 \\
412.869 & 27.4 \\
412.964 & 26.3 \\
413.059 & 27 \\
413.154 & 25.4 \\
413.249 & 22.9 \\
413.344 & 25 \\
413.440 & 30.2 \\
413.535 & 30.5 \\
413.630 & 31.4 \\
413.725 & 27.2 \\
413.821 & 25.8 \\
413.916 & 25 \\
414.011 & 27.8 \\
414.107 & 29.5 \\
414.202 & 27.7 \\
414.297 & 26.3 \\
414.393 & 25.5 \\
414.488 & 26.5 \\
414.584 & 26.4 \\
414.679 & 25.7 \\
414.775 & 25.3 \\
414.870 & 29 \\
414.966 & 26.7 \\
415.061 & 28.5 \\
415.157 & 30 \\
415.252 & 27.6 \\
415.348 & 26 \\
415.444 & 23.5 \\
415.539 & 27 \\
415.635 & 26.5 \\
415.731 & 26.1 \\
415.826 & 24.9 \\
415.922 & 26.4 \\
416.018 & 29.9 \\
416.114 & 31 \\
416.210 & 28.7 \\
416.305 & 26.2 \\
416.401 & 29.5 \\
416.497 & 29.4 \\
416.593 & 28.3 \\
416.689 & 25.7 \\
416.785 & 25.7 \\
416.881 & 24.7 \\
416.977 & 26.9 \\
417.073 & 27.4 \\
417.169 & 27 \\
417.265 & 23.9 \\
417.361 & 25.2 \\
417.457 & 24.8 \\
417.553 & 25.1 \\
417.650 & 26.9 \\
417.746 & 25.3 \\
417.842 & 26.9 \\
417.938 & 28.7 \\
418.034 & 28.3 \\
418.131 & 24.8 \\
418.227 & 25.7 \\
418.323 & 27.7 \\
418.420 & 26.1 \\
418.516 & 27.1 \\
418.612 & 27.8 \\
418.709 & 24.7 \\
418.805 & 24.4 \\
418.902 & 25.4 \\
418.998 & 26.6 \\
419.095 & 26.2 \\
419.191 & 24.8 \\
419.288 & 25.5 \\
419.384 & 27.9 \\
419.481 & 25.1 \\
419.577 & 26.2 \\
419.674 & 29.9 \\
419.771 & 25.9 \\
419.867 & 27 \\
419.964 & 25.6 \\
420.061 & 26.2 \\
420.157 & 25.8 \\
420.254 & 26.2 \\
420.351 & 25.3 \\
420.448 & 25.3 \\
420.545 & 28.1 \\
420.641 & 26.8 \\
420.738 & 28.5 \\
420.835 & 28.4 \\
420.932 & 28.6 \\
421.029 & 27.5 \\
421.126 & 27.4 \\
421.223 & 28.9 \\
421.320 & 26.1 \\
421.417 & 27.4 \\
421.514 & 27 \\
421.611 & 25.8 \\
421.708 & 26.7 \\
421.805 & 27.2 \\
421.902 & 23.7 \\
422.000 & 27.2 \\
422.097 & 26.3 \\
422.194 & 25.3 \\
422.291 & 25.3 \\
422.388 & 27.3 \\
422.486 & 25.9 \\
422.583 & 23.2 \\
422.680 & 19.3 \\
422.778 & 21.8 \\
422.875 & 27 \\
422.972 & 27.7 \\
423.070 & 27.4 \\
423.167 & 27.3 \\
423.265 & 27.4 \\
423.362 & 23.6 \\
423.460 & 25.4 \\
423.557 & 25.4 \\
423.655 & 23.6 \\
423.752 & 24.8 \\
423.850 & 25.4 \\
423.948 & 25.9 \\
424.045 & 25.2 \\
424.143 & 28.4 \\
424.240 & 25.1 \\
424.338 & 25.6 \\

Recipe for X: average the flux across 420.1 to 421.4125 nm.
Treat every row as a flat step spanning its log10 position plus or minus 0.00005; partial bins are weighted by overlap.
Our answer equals 27.2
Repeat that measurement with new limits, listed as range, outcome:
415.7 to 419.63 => 26.6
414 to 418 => 26.9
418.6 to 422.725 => 26.3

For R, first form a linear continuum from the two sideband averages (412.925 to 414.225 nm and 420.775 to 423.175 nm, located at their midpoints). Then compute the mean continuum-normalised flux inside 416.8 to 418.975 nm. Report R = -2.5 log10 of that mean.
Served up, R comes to 0.02 mag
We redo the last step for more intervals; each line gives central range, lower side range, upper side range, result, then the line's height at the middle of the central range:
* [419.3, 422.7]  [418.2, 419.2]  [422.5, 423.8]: -0.04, 25.5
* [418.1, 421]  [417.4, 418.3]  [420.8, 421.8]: 0.01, 26.8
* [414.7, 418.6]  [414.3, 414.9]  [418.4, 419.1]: -0.03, 26.2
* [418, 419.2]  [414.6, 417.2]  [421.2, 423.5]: 0.02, 26.6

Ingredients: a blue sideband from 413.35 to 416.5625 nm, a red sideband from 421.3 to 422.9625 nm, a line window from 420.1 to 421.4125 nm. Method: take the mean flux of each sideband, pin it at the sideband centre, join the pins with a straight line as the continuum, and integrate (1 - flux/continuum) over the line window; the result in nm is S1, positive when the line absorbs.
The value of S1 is -0.07 nm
